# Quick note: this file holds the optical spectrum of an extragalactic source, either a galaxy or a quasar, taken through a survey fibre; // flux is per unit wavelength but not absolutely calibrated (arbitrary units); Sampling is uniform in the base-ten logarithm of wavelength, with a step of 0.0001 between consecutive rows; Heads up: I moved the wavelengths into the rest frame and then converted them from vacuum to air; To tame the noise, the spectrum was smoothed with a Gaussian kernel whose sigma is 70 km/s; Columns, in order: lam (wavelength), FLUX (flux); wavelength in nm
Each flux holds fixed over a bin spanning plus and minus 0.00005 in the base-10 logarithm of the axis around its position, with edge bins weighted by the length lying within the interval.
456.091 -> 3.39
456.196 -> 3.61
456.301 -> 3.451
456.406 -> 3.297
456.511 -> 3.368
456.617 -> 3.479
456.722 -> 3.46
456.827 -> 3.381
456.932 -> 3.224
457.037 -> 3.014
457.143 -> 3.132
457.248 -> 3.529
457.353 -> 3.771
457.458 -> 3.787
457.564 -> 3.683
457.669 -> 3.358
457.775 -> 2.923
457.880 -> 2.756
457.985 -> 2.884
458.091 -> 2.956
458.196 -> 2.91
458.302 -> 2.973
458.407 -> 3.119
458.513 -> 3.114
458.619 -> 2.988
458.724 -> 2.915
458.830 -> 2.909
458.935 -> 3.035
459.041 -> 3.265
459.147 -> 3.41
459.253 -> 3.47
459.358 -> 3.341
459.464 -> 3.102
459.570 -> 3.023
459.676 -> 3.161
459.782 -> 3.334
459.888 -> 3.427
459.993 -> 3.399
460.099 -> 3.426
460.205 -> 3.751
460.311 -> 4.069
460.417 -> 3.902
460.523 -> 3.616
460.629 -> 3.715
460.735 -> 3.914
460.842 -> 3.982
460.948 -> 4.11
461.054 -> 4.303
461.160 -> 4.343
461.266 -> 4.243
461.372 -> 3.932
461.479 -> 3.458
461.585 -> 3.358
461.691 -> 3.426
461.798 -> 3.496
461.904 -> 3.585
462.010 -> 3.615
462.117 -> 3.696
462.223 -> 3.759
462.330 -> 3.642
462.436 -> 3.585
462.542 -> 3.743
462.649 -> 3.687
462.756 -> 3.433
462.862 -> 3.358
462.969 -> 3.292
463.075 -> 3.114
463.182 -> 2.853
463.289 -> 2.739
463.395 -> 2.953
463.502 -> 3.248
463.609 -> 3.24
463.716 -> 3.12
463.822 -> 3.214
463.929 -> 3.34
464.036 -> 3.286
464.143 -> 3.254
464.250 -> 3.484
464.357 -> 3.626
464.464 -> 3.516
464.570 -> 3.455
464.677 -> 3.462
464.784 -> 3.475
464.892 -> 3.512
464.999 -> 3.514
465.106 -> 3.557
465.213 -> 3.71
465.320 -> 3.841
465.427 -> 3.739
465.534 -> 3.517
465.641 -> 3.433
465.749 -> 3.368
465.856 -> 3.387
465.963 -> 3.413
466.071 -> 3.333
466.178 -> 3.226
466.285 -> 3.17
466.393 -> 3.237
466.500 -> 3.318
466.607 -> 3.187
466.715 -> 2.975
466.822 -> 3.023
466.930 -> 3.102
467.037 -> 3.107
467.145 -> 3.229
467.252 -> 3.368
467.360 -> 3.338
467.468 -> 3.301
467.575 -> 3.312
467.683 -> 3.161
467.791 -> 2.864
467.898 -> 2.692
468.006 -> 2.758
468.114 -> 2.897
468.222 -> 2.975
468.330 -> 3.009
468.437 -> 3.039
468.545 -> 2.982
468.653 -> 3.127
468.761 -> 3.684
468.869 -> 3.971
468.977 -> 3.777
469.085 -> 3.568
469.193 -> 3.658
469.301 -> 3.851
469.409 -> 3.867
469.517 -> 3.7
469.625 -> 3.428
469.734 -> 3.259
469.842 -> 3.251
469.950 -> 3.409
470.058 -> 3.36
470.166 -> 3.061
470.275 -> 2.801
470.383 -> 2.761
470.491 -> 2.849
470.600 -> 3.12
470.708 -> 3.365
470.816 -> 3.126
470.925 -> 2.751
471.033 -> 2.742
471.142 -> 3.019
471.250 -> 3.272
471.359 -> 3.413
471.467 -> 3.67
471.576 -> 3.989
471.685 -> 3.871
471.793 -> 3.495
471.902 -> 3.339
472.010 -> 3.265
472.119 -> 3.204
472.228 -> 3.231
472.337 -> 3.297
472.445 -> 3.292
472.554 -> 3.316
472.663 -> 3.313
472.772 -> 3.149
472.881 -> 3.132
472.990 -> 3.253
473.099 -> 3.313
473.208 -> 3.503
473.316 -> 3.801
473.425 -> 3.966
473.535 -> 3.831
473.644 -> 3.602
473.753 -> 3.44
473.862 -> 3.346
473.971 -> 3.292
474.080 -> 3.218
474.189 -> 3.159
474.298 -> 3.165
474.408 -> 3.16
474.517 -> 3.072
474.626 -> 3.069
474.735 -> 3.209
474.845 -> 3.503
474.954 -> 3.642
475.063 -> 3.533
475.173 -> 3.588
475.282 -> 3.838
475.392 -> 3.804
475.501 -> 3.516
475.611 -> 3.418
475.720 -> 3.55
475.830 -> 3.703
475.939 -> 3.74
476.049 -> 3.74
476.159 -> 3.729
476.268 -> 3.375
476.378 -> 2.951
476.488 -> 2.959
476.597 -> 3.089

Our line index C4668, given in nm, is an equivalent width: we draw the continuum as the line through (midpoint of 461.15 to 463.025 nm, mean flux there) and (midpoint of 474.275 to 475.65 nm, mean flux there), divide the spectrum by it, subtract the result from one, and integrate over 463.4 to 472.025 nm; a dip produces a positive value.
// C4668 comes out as 0.561 nm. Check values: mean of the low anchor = 3.63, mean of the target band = 3.31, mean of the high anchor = 3.43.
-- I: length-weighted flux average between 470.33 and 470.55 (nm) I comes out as 2.81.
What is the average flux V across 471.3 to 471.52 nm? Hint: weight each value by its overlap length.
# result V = 3.54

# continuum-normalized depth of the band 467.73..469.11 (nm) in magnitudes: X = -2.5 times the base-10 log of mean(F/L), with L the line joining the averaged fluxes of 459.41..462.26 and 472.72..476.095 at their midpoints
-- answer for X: 0.12 mag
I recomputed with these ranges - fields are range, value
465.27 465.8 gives 3.58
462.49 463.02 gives 3.5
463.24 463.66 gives 3.05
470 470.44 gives 3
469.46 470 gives 3.41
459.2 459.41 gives 3.42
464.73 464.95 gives 3.48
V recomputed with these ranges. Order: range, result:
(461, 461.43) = 4.2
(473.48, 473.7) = 3.71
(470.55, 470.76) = 3.25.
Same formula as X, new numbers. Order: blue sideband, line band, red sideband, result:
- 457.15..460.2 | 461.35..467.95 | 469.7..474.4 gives -0.033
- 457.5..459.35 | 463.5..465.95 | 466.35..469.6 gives -0.077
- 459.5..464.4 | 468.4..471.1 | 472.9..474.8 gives 0.041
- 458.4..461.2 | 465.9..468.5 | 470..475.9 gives 0.094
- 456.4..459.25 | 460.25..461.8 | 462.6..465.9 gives -0.174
